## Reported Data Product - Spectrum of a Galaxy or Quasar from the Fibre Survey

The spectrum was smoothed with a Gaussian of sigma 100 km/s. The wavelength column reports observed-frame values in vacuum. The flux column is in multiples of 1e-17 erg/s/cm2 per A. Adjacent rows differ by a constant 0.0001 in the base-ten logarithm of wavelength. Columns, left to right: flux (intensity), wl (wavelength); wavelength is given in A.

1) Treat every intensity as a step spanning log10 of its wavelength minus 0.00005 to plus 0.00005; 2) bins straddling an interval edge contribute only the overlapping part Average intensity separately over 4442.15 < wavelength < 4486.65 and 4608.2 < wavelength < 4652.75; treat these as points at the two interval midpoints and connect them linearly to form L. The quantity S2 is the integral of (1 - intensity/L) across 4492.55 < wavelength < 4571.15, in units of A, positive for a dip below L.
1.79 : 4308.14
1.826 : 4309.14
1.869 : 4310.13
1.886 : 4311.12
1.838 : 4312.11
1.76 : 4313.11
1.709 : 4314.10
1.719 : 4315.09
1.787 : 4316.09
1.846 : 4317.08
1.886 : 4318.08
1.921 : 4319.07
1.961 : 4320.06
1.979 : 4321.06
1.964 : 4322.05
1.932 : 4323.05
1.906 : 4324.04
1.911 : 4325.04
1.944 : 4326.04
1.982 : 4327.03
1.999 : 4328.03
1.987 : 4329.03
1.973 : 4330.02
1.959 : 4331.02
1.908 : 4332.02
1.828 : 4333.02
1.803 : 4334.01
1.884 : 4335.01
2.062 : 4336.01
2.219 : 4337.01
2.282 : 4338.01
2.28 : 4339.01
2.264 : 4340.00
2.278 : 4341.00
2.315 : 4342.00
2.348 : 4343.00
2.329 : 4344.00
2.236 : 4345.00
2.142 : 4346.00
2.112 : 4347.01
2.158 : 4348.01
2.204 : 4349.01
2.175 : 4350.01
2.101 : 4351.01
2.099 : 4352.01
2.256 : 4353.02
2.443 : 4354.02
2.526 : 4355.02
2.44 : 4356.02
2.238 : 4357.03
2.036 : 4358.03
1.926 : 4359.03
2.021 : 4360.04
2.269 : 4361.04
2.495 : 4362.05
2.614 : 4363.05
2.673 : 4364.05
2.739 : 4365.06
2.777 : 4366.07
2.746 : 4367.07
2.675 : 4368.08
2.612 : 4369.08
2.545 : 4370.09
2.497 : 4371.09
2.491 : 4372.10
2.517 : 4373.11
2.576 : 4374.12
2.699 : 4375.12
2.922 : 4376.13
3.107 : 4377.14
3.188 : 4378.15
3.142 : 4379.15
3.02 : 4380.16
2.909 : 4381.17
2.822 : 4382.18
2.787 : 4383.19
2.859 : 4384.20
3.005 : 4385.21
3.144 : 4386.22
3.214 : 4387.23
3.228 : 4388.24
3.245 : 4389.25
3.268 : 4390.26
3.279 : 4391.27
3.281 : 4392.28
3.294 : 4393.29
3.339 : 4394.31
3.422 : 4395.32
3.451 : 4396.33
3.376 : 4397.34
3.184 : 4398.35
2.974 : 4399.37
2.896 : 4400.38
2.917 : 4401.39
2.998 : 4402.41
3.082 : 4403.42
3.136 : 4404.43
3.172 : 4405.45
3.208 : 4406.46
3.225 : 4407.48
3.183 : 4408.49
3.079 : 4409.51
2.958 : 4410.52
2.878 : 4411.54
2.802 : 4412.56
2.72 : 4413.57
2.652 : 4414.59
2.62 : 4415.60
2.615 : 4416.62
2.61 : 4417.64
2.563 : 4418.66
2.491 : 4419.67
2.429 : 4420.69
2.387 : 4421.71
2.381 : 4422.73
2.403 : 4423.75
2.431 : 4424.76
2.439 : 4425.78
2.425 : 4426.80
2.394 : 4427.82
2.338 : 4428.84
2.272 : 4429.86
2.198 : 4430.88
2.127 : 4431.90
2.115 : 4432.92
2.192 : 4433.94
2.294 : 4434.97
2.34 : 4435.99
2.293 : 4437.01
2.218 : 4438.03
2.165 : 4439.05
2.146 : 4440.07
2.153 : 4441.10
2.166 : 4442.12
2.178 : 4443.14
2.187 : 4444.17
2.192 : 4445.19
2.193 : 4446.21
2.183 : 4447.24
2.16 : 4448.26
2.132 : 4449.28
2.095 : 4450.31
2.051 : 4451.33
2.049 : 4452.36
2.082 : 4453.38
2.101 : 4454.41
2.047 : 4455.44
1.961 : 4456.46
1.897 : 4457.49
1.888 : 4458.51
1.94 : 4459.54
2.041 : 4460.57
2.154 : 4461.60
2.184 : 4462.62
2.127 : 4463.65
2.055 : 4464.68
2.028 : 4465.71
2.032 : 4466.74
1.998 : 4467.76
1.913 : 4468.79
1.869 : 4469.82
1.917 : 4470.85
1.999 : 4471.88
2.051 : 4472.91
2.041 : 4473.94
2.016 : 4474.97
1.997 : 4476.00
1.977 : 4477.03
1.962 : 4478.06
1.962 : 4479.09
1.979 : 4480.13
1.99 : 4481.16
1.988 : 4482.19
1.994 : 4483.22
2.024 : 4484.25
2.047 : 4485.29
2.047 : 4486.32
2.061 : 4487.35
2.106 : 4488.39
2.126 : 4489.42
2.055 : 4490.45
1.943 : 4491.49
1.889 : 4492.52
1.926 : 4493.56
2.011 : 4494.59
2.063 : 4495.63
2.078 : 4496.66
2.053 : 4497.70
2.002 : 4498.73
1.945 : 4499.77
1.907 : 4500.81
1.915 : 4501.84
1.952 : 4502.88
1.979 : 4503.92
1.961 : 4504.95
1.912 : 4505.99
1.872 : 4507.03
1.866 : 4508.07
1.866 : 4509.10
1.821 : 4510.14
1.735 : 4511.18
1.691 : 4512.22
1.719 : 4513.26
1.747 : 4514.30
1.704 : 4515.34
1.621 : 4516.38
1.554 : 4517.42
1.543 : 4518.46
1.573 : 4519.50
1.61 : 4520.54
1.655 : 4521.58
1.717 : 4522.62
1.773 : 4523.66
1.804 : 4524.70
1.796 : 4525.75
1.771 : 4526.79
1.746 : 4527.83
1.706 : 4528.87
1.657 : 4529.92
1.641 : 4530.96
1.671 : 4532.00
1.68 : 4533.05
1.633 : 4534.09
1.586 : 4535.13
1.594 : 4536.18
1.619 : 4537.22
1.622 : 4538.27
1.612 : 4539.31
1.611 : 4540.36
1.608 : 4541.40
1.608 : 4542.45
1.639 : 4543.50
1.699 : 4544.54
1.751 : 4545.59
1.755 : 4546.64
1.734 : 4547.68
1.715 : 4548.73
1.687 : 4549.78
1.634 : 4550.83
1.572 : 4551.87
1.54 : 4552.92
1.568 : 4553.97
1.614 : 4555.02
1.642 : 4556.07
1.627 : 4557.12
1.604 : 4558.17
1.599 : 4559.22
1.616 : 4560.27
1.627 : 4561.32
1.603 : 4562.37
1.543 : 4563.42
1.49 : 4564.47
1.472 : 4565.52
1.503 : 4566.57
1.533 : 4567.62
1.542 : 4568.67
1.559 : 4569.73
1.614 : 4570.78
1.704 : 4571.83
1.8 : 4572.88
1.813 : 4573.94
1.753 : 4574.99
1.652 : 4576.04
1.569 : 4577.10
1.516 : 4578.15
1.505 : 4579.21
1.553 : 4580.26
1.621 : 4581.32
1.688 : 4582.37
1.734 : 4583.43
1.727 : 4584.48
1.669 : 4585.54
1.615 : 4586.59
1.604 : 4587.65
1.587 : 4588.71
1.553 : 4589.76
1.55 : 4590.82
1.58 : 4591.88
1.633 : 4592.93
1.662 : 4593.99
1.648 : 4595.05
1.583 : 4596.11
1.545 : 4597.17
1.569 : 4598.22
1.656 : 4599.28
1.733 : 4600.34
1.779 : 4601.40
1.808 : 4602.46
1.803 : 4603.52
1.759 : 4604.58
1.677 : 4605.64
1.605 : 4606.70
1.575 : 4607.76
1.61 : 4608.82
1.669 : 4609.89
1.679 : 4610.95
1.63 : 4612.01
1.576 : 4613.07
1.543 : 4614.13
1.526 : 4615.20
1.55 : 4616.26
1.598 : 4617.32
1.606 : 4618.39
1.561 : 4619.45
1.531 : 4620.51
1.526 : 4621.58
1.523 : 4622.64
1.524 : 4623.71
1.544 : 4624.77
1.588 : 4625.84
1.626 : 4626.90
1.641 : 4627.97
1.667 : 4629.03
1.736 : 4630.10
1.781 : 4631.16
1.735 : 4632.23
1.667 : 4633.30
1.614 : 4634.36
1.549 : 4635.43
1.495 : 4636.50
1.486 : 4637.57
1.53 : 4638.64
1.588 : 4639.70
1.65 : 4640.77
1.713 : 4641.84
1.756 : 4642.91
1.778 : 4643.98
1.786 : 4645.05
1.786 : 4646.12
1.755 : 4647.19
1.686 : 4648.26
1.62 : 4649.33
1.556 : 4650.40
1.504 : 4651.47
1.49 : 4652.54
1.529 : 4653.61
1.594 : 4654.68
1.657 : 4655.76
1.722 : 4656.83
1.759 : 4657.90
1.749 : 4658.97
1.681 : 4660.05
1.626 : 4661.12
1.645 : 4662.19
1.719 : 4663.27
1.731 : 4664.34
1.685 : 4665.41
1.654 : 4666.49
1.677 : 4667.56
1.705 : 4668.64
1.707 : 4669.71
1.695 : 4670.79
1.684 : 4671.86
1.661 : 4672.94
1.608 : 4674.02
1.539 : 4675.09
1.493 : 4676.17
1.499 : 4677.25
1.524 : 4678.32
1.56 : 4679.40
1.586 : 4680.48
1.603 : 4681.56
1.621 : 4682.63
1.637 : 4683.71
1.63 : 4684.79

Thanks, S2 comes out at 6.8 A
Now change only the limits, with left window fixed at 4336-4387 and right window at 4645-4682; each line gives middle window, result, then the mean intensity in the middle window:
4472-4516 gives 3.6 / 1.95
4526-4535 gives 1.5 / 1.69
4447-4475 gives 2.3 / 2.04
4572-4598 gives 3.3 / 1.63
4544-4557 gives 2.0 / 1.66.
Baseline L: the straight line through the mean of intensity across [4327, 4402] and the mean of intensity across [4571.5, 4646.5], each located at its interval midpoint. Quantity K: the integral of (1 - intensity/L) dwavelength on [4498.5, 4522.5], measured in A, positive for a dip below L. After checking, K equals 2.8 A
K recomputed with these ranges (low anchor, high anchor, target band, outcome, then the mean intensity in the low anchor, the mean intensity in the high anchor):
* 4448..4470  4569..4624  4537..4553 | 1.14 A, 2.04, 1.63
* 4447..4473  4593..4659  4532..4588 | 5.20 A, 2.04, 1.63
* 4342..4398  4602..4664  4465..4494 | 3.25 A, 2.69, 1.64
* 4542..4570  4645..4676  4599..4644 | 0.27 A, 1.61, 1.66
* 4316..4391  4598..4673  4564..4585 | 2.19 A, 2.39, 1.65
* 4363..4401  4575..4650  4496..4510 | 1.99 A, 2.97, 1.63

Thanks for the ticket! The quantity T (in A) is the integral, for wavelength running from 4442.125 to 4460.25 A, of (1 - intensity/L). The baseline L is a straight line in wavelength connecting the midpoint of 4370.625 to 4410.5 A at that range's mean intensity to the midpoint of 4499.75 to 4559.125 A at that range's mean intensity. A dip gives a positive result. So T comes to 2.8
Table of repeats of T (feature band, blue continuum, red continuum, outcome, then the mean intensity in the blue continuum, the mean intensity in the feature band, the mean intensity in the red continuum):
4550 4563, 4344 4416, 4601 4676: 2.6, 2.77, 1.61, 1.64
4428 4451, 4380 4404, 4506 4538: 3.6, 3.13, 2.2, 1.7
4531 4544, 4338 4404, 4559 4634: 1.9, 2.69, 1.62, 1.62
